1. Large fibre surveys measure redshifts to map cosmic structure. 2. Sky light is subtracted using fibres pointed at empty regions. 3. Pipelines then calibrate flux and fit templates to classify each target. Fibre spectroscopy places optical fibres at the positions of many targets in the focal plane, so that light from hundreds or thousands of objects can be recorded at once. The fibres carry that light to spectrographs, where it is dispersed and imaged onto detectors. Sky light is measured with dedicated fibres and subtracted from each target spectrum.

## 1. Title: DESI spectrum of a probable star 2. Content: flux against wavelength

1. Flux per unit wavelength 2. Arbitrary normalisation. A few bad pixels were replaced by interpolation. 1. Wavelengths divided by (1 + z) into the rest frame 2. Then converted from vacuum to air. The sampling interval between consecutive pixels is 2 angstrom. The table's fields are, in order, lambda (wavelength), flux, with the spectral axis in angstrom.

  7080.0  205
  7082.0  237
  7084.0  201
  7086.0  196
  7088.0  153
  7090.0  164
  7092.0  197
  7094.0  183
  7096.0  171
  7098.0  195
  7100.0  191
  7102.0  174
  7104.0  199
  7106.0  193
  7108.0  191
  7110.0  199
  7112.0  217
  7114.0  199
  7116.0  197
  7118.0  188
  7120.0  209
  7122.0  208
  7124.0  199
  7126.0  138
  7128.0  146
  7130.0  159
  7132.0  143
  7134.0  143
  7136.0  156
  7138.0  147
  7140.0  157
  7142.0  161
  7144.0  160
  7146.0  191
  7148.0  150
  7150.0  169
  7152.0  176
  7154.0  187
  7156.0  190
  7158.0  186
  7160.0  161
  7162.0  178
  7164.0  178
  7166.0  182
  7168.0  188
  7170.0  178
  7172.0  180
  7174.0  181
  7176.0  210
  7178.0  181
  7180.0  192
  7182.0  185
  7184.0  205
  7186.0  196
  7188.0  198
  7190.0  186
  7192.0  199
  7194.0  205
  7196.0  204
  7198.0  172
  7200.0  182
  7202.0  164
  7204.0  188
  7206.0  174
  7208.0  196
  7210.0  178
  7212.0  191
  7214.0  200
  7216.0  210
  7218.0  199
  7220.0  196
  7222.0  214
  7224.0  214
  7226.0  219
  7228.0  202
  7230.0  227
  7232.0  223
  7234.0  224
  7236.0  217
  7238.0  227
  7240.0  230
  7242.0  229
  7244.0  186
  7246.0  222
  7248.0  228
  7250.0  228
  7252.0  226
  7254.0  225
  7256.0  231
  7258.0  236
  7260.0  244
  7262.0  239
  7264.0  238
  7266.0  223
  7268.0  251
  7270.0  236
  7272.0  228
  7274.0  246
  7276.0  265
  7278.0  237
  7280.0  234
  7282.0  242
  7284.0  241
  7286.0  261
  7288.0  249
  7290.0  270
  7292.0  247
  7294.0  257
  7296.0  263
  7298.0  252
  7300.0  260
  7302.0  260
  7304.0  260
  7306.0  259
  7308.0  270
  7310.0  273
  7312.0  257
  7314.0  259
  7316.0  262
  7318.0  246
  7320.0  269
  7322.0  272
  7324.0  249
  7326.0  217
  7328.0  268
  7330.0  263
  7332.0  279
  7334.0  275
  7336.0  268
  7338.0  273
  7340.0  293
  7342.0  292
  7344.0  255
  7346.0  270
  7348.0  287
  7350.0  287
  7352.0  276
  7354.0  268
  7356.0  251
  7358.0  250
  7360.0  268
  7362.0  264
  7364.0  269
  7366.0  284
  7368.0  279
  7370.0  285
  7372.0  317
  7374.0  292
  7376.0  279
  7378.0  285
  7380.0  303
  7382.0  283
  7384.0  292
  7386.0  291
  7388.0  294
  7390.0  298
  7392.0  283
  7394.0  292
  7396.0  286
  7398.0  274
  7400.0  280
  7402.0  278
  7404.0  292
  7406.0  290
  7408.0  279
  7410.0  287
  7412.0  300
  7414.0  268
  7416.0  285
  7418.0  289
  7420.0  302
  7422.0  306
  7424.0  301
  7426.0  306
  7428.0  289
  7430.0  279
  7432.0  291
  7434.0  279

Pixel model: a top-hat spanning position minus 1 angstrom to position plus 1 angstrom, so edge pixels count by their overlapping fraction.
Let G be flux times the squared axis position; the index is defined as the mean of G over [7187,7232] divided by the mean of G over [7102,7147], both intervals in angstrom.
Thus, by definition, 1.14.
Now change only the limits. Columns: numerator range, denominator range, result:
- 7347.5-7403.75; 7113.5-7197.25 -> 1.67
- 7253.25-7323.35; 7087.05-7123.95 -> 1.38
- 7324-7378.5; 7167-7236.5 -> 1.45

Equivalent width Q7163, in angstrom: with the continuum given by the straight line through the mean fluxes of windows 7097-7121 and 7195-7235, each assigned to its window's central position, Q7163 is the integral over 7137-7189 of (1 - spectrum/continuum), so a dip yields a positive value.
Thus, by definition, 4.7 angstrom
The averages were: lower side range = 196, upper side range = 199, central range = 180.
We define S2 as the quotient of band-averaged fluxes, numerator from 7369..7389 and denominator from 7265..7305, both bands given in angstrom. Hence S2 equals 1.2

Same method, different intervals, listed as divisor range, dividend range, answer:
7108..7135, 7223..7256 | 1.22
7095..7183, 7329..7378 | 1.54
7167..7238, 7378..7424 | 1.47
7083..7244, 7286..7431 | 1.47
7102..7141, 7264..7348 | 1.44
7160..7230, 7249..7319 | 1.29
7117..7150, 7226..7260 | 1.34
